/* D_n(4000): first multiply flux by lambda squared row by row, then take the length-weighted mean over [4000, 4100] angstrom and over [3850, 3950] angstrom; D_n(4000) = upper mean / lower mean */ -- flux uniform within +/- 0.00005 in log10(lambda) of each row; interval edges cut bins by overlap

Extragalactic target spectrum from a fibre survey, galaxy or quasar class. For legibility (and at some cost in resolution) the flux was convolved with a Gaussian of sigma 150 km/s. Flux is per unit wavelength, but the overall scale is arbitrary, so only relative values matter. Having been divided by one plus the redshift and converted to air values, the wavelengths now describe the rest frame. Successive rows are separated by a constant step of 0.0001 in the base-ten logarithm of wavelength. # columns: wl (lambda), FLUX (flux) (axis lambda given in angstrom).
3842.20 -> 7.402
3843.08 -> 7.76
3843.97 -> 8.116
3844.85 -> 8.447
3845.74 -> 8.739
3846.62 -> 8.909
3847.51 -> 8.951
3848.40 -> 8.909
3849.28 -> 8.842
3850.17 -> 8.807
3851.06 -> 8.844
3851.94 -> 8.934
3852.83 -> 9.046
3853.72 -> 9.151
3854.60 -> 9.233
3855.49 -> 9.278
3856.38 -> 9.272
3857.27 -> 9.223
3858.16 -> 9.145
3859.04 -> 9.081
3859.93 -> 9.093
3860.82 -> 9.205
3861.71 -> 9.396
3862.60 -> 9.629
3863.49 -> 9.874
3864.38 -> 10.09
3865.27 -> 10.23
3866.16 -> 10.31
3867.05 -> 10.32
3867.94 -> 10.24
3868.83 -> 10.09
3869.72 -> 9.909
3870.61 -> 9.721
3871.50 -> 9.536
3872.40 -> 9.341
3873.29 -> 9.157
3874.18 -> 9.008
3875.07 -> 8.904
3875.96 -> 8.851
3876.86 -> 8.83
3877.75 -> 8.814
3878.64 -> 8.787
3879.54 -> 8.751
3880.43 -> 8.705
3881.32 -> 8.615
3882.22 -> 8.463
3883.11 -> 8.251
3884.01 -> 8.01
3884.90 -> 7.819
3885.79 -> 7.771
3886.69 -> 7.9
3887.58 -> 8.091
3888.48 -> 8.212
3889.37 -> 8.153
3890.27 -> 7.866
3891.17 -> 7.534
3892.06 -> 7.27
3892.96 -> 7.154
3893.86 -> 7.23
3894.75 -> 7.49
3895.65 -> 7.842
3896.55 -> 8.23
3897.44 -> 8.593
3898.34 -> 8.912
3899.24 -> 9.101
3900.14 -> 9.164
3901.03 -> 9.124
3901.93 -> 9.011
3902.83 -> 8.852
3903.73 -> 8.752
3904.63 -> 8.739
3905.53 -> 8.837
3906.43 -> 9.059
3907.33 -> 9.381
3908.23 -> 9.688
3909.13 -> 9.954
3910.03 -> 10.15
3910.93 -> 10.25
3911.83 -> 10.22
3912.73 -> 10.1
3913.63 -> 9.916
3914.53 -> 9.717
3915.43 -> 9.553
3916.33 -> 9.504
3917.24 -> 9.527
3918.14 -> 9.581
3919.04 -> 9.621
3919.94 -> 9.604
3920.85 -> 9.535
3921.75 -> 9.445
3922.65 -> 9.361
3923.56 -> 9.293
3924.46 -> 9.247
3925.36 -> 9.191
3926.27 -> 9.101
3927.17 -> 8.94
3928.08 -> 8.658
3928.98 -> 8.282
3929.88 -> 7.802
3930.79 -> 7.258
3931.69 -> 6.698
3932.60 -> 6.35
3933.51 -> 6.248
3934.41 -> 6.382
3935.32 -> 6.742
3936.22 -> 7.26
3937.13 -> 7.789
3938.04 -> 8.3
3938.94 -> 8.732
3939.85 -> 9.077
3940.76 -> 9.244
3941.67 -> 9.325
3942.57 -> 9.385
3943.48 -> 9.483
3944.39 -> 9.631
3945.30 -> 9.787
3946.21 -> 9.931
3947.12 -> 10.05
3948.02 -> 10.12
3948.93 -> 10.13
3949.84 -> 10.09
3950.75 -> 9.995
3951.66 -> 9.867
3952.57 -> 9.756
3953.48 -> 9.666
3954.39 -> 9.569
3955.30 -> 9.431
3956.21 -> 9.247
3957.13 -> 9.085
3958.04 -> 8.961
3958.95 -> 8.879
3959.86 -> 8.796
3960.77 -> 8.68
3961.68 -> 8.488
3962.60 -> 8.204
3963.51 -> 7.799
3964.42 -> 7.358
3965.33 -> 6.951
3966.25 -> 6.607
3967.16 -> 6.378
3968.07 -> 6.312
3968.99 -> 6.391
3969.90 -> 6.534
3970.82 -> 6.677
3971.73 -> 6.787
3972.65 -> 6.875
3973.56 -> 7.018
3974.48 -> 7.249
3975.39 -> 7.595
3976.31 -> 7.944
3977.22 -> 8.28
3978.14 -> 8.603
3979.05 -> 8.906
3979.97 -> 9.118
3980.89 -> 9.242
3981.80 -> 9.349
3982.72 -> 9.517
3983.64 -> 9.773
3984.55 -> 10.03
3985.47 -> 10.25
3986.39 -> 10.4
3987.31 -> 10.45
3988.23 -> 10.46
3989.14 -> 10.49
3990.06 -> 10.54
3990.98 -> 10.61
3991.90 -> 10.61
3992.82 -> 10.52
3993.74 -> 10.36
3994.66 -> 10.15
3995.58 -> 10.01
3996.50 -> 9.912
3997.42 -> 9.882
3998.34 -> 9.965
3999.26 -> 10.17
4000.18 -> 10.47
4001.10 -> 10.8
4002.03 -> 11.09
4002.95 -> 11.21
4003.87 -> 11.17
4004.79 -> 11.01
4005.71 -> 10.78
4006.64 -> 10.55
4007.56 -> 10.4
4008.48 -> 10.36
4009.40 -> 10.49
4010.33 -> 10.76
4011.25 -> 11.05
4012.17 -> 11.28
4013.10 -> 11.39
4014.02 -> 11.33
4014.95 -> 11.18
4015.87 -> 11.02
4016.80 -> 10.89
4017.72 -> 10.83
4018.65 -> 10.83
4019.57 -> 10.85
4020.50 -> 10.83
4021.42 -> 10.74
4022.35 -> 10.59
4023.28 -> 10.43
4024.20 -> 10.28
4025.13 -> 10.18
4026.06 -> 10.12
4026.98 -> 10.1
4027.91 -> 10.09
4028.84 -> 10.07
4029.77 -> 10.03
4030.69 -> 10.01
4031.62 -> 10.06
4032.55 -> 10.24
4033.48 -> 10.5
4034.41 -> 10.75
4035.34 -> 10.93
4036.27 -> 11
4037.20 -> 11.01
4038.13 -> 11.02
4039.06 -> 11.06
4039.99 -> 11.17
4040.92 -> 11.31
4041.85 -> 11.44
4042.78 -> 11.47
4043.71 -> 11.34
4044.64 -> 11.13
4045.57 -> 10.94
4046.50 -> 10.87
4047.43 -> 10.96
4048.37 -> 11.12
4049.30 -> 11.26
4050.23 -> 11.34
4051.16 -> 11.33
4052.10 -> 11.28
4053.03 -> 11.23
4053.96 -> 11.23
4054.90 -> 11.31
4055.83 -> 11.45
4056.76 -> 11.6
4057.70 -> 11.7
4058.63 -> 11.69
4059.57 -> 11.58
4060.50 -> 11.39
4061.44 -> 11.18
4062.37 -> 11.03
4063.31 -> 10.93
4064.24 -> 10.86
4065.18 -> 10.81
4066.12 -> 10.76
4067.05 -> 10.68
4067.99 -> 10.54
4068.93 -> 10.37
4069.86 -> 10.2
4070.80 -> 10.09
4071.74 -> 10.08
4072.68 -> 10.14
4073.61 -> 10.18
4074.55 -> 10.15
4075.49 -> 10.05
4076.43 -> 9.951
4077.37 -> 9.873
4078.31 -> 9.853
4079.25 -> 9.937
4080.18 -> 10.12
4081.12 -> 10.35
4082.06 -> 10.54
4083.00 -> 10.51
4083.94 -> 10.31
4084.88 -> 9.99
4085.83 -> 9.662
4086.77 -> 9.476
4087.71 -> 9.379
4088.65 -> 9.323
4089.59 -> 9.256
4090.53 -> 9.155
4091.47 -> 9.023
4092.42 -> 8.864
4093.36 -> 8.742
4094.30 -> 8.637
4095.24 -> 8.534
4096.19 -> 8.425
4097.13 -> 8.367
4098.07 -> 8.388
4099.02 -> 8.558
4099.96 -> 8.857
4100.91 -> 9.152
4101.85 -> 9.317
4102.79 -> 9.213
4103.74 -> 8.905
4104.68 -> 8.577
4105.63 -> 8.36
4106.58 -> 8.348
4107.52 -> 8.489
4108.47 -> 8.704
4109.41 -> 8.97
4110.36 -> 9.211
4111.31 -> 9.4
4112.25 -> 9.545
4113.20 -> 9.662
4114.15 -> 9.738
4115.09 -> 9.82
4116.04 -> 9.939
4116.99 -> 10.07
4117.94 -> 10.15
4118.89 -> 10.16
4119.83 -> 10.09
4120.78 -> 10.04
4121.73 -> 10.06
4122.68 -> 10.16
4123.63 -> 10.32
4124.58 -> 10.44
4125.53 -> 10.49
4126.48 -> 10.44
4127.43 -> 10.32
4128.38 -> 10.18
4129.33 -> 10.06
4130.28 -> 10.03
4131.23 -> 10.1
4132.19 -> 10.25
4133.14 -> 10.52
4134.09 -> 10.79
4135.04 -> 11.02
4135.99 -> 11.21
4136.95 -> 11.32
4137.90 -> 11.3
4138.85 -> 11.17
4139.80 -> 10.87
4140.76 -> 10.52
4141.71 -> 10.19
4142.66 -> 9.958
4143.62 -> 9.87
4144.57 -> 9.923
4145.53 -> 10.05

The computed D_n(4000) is 1.27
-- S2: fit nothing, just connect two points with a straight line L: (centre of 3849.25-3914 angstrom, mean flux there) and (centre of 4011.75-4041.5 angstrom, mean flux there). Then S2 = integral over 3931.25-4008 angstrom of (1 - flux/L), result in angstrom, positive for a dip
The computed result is 7.6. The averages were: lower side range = 8.98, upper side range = 10.7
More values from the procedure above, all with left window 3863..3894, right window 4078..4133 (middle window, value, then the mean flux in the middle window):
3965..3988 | 2.43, 8.16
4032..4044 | -2.17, 11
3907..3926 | -1.54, 9.65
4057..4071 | -2.29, 10.9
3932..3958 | 0.24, 8.94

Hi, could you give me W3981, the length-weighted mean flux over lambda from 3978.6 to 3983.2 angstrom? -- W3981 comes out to 9.22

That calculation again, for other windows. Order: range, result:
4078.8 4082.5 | 10.3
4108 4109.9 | 8.85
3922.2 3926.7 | 9.23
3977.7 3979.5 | 8.79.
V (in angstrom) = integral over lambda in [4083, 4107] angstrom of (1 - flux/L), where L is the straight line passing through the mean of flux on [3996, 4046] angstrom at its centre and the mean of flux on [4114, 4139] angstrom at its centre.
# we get 3.33 angstrom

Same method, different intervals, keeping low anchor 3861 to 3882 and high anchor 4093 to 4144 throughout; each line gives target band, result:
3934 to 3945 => 1.2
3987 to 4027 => -4.3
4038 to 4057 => -3.1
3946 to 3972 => 2.8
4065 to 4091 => -1.0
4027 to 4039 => -1.1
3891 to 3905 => 1.7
